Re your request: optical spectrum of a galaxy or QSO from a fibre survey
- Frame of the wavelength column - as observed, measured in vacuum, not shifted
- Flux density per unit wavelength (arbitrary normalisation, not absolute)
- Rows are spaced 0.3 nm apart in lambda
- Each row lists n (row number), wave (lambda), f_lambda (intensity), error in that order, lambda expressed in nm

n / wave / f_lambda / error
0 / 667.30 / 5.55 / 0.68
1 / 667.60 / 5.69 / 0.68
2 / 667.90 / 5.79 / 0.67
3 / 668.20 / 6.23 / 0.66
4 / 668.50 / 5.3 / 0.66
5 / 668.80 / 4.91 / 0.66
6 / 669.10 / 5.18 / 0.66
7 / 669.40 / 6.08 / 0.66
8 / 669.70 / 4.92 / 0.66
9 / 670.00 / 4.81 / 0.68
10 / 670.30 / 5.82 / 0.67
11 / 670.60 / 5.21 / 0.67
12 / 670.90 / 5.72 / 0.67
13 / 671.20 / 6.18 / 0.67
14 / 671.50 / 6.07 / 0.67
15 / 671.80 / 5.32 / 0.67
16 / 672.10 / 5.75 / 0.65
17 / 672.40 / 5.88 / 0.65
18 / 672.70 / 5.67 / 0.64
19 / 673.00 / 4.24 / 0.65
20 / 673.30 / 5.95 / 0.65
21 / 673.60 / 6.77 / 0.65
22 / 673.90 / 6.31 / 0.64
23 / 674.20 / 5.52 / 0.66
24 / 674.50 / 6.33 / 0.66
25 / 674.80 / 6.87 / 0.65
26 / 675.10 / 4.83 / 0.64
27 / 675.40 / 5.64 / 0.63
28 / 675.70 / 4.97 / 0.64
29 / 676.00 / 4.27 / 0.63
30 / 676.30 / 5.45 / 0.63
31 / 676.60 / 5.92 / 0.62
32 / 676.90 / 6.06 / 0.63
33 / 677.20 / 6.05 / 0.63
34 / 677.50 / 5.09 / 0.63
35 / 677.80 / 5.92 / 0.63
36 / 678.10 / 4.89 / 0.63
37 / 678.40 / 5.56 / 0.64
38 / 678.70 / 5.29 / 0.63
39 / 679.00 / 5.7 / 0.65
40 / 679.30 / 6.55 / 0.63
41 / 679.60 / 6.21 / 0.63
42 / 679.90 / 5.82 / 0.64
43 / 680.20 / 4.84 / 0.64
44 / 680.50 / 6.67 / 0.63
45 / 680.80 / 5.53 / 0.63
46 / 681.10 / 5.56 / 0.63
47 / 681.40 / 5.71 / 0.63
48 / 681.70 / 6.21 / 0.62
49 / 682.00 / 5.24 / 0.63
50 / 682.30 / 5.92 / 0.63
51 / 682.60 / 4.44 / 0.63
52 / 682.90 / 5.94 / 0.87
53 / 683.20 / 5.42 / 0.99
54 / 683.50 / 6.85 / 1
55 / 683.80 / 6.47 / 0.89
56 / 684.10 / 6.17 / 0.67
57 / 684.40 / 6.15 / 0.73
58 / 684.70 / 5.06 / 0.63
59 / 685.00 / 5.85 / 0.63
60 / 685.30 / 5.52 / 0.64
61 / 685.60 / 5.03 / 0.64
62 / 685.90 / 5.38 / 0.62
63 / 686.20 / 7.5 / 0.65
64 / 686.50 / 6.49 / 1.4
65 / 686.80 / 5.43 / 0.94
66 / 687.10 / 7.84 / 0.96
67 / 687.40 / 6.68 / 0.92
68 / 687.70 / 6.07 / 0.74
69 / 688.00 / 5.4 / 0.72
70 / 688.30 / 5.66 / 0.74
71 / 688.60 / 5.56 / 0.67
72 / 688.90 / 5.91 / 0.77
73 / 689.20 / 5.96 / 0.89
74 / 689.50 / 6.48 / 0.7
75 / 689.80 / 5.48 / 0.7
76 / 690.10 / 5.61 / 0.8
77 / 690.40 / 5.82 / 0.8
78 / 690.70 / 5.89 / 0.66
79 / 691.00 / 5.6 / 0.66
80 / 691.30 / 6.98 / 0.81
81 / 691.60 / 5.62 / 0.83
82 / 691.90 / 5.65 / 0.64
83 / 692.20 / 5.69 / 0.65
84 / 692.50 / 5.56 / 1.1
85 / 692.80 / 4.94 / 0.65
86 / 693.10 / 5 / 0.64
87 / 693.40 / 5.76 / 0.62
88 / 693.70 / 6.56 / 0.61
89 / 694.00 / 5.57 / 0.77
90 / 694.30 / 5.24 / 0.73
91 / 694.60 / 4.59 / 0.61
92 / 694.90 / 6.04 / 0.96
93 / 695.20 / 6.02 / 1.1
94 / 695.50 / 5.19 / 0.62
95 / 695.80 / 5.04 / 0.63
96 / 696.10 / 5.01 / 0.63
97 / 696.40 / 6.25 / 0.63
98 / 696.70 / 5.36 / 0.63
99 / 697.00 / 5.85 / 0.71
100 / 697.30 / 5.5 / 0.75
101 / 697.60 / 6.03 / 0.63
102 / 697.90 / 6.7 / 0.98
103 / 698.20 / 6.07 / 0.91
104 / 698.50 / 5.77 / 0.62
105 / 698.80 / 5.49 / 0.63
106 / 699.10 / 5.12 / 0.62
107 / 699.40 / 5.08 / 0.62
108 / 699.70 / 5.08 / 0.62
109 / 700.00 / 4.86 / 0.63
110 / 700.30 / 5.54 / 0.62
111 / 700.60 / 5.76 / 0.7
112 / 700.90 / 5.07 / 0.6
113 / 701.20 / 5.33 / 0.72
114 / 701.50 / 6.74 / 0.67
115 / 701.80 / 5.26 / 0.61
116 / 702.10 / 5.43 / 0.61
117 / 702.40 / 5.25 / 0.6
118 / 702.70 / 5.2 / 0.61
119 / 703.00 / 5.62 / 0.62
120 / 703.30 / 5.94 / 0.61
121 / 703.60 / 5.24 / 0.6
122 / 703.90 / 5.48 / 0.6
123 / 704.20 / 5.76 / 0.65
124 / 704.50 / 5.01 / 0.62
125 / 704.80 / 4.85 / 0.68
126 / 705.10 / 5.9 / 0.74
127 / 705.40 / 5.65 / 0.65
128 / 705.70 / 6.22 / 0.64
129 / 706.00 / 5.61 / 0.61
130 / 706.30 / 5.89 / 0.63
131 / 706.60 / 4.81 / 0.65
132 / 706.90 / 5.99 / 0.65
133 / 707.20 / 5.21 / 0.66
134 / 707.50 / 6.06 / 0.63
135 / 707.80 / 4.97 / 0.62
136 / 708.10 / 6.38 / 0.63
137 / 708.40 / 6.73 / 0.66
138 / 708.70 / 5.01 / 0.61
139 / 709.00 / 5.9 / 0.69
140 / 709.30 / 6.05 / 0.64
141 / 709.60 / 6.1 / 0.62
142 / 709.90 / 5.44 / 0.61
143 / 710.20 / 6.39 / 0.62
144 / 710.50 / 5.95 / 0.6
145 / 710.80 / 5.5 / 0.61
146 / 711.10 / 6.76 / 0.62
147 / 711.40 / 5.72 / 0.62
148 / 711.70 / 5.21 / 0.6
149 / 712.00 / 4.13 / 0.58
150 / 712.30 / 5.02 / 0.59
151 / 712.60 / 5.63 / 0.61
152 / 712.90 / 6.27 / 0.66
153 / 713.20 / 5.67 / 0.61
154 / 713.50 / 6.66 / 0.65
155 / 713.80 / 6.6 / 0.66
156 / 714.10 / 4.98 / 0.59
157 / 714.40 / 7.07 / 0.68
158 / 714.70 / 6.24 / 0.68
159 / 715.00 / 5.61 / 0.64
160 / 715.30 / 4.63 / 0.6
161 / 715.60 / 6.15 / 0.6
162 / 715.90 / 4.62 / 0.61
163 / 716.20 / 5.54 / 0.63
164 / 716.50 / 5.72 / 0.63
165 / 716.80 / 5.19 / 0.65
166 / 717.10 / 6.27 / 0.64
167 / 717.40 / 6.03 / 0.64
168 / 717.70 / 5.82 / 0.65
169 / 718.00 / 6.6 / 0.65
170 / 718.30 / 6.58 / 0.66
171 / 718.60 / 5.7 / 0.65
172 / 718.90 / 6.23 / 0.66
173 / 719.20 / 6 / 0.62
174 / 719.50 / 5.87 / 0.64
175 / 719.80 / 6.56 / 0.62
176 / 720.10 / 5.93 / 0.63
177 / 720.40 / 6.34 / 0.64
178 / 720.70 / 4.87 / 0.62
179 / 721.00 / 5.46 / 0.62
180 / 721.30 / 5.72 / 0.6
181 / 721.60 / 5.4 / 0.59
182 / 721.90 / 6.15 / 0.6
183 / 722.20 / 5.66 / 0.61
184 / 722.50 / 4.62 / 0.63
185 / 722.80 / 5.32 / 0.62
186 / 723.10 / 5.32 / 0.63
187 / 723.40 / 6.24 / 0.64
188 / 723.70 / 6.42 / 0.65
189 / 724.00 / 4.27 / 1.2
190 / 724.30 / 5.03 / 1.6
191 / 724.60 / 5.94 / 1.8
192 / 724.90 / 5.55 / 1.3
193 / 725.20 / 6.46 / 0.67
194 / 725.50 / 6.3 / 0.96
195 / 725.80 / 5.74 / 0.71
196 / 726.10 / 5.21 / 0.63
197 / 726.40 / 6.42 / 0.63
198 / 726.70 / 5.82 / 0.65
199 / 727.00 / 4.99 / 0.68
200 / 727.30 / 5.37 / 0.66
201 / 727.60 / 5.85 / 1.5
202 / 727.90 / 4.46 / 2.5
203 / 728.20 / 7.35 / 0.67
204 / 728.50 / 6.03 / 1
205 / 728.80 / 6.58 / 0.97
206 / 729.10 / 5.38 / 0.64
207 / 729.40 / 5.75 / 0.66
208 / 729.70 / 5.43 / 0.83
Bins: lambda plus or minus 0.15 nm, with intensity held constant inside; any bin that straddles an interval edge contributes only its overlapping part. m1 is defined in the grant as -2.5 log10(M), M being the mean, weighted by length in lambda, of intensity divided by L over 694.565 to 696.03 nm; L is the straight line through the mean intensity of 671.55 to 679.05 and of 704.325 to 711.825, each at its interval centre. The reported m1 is 0.05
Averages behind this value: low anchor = 5.61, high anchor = 5.73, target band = 5.42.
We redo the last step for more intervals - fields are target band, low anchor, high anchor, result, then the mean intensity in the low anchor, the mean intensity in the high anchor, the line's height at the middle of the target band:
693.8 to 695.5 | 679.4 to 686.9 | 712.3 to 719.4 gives 0.067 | 5.82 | 5.89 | 5.85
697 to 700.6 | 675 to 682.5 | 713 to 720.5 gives 0.036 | 5.59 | 5.94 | 5.78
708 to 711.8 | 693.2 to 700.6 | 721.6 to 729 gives -0.057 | 5.57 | 5.7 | 5.63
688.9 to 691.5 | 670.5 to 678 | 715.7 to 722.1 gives -0.043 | 5.68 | 5.84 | 5.74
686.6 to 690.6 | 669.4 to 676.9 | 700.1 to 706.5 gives -0.078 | 5.62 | 5.55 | 5.58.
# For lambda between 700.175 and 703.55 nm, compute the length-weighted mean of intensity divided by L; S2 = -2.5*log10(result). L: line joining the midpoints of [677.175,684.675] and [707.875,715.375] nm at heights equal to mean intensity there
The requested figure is 0.05 mag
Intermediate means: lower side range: 5.75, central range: 5.55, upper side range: 5.83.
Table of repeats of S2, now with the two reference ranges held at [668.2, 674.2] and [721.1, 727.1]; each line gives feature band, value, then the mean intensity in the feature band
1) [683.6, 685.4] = -0.06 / 5.91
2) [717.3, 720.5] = -0.10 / 6.15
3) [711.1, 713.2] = 0.03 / 5.46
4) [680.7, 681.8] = -0.03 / 5.74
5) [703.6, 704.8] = 0.06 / 5.32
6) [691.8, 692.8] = 0.02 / 5.53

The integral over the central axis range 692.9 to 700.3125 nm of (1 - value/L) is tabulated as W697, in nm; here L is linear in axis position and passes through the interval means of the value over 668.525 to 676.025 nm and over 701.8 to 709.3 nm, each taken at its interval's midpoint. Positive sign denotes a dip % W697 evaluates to 0.06 nm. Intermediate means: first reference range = 5.59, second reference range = 5.59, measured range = 5.54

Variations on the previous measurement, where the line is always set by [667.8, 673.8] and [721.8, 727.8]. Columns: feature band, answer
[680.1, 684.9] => -0.15 nm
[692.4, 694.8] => 0.08 nm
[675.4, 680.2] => 0.03 nm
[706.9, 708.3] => -0.03 nm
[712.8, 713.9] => -0.13 nm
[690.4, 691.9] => -0.10 nm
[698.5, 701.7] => 0.11 nm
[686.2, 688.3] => -0.28 nm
